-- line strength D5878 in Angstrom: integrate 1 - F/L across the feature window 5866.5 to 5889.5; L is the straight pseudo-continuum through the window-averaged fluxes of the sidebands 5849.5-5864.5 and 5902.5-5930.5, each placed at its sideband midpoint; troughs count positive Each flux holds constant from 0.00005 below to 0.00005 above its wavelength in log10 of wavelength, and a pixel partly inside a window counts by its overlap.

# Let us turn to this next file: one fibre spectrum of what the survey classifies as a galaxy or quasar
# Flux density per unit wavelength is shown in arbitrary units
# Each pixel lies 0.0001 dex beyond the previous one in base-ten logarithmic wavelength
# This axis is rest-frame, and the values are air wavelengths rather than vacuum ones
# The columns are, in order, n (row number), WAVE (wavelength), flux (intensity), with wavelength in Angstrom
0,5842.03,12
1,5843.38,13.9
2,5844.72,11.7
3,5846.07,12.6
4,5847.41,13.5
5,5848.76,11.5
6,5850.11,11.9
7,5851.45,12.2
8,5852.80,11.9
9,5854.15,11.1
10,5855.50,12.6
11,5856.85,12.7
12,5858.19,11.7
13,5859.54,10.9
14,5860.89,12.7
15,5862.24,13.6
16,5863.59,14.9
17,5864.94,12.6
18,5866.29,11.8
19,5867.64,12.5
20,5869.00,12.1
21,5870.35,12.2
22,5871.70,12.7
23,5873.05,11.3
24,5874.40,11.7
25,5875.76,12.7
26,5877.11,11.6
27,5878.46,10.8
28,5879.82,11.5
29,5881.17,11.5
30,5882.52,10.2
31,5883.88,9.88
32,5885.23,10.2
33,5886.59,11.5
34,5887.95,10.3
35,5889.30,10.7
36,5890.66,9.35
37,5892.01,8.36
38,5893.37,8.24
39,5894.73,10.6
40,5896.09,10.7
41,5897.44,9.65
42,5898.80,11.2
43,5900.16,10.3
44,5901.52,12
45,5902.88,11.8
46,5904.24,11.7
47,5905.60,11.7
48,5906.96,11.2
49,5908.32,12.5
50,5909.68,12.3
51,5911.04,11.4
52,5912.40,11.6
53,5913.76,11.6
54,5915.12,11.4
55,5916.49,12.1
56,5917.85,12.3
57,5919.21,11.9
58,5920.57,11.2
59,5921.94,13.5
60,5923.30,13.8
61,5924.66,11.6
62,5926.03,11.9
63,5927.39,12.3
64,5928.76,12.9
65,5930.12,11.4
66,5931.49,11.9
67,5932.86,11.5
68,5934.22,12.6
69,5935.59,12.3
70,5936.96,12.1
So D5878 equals 1.62 Angstrom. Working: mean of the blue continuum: 12.4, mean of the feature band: 11.4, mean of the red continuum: 12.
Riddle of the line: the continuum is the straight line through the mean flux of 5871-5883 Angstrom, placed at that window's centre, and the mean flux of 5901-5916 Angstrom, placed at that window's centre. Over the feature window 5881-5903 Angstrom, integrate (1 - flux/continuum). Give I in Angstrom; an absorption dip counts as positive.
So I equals 2.5 Angstrom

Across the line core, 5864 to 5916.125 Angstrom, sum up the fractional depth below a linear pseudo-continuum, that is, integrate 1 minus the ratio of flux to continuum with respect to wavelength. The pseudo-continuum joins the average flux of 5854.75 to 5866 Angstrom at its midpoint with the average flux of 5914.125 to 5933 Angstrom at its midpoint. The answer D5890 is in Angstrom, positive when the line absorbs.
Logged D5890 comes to 5.0 Angstrom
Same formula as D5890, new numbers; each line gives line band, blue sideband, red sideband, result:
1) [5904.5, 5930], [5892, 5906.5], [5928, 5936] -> -1.3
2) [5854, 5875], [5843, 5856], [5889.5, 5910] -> -1.0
